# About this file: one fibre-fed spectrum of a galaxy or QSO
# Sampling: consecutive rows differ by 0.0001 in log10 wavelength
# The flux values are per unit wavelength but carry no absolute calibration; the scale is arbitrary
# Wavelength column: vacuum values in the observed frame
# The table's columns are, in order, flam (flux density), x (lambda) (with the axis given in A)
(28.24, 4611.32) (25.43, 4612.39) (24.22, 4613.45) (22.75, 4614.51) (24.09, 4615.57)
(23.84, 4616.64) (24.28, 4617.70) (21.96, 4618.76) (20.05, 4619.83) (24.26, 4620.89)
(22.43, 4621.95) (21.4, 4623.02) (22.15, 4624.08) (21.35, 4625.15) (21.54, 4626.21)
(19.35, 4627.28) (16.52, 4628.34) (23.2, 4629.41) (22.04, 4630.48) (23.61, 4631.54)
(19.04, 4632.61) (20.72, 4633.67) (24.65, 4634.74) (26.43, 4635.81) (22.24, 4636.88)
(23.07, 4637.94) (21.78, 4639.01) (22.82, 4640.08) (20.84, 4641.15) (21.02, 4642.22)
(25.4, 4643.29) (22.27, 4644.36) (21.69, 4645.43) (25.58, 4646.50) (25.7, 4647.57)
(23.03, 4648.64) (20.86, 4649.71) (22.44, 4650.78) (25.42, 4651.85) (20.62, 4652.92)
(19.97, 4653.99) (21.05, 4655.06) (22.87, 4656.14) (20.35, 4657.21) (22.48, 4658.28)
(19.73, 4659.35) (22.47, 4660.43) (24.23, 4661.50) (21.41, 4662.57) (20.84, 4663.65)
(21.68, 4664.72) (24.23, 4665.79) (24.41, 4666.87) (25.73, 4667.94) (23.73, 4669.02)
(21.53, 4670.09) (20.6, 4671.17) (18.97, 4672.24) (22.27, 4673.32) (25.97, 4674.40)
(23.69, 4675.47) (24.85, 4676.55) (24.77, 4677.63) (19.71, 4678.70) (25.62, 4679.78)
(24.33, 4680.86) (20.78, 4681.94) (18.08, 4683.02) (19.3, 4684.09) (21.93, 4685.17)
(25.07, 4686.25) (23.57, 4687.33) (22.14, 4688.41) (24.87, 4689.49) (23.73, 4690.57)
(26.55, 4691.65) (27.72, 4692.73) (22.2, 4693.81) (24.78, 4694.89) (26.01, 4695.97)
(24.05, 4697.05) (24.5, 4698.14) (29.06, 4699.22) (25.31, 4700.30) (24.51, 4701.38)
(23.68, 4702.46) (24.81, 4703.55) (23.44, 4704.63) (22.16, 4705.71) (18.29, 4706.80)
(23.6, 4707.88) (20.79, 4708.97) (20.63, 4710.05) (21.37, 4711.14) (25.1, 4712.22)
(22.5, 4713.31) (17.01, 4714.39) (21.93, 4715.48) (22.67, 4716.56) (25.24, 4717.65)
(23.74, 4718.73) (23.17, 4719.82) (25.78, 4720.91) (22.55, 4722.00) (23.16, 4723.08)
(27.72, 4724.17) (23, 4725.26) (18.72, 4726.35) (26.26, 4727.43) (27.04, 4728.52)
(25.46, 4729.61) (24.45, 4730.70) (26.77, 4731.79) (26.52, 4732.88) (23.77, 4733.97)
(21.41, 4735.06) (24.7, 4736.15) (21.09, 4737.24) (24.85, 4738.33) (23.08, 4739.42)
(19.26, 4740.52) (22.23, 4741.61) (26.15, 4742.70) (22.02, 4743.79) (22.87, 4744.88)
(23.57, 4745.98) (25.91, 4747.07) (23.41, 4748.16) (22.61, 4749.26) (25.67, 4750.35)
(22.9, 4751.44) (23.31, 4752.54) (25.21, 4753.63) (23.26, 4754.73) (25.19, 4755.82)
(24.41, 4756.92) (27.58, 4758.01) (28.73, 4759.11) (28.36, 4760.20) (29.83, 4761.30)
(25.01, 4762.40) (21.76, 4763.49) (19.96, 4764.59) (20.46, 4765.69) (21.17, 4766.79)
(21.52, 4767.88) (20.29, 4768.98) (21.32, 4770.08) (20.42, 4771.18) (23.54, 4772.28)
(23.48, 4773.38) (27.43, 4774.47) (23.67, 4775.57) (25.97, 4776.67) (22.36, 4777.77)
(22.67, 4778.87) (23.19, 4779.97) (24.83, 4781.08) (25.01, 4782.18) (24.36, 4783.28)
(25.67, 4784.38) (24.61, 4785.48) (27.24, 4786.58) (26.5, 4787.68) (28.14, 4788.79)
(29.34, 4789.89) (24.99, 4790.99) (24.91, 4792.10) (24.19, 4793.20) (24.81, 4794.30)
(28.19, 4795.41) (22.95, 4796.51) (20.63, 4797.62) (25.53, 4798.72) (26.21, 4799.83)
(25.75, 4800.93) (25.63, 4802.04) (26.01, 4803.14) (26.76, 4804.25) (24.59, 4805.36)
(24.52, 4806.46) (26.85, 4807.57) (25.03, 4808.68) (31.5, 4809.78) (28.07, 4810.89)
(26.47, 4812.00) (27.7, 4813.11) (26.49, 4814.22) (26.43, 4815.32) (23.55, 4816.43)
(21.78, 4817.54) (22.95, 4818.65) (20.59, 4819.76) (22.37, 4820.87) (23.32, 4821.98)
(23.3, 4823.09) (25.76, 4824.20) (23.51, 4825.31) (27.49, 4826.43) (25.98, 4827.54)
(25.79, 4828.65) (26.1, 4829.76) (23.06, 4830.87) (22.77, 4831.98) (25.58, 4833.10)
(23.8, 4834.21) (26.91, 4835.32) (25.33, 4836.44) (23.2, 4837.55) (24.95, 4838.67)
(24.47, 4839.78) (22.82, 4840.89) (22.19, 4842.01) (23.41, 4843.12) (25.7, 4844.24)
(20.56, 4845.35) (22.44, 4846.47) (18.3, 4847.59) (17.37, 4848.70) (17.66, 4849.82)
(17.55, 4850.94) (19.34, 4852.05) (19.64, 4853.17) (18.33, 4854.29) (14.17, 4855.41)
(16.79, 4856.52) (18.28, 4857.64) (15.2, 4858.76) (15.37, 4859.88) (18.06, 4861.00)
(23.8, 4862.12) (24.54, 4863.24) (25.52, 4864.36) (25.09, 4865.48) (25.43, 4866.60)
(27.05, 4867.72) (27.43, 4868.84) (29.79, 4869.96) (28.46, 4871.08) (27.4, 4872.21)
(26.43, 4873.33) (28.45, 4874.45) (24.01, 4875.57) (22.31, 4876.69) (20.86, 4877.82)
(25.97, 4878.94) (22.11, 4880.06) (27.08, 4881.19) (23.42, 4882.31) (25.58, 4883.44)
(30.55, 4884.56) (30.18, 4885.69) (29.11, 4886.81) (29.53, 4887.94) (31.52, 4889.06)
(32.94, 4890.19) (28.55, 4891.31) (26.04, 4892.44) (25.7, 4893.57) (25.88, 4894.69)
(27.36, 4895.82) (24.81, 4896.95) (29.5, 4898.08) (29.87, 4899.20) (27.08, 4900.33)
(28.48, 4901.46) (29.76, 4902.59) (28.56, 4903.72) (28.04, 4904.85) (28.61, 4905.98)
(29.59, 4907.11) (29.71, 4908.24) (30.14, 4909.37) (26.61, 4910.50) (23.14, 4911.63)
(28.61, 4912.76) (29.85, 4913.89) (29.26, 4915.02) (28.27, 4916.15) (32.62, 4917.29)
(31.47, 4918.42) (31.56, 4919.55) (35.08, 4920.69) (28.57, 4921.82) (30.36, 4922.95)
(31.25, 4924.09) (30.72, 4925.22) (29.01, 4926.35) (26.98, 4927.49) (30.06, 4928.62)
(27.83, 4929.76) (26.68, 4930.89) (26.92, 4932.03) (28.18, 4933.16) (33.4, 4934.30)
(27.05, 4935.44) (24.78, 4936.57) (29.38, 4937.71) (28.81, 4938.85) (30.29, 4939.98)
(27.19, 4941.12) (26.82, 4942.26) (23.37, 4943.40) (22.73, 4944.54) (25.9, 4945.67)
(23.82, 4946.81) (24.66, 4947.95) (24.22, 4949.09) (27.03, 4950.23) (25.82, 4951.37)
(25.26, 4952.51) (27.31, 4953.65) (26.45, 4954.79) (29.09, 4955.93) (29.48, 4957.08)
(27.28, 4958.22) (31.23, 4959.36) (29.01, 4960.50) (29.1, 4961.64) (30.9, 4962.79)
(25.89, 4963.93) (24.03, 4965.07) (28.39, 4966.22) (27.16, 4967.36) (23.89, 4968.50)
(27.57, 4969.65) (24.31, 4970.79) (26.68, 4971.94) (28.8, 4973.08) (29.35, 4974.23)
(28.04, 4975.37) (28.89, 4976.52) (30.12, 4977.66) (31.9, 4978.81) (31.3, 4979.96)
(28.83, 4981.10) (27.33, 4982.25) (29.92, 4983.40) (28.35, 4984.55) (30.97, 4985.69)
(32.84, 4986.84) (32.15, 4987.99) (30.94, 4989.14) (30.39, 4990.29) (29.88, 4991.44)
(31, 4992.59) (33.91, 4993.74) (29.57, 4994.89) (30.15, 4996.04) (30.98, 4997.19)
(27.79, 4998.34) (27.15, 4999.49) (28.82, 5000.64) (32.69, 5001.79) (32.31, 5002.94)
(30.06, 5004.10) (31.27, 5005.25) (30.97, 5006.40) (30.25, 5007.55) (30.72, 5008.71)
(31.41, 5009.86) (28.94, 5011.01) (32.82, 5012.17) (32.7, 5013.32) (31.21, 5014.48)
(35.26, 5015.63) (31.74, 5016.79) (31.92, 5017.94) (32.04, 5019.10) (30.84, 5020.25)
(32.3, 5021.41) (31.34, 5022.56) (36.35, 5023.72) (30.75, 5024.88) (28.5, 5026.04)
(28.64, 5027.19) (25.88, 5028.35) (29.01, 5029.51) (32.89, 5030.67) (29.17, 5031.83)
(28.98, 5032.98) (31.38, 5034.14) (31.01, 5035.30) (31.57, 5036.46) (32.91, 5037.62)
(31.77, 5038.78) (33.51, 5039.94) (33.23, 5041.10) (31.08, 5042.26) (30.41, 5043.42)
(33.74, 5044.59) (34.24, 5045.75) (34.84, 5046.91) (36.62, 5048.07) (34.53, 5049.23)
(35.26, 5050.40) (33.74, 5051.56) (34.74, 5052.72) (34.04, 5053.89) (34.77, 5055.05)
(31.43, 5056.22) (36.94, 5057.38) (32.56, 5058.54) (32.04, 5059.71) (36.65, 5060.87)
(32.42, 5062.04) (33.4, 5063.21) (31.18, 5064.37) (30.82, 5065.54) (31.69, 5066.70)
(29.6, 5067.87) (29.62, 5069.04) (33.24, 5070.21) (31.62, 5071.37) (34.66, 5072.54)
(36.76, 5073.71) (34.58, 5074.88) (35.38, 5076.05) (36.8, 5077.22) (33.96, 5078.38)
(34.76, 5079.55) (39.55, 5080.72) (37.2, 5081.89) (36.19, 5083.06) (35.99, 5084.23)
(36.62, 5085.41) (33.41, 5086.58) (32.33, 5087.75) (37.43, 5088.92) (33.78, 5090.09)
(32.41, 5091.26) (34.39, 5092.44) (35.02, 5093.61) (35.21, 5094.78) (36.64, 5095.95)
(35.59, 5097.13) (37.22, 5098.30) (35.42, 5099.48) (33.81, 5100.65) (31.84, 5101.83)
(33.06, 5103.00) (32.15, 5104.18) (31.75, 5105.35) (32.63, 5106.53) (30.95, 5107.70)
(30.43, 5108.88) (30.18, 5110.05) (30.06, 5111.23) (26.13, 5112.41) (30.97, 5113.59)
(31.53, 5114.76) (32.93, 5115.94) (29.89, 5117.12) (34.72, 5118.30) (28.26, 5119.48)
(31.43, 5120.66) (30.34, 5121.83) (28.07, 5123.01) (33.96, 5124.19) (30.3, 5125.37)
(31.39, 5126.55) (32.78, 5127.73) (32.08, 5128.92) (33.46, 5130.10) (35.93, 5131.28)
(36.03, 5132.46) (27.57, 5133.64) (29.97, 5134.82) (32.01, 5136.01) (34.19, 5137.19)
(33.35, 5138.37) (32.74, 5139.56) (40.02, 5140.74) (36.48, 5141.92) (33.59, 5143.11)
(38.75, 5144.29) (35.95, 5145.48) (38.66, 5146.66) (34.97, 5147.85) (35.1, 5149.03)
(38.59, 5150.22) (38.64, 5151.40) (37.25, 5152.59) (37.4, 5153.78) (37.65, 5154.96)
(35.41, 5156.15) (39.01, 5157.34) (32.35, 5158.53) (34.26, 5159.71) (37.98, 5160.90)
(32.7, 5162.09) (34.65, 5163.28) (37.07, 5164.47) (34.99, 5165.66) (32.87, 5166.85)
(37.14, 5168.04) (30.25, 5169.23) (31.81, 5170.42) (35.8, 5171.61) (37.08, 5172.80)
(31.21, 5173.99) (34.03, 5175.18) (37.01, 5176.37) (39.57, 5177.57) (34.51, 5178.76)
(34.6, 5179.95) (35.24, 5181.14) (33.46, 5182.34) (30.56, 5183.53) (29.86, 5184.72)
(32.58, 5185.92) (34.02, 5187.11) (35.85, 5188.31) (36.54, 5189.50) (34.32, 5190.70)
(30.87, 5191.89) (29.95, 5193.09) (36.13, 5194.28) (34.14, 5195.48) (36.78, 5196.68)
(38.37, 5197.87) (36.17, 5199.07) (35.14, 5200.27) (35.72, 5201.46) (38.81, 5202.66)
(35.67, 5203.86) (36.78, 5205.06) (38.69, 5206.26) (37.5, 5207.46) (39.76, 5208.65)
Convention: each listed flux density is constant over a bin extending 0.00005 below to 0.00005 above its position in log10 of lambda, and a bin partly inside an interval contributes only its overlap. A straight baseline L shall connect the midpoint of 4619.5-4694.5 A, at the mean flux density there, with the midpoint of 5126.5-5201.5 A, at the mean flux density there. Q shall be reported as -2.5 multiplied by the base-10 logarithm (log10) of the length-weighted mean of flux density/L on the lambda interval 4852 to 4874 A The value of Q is 0.22 mag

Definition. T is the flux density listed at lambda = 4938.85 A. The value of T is 28.81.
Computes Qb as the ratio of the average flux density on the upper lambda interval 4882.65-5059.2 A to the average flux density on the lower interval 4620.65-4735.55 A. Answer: 1.29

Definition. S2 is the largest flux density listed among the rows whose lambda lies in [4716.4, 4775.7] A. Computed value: 29.83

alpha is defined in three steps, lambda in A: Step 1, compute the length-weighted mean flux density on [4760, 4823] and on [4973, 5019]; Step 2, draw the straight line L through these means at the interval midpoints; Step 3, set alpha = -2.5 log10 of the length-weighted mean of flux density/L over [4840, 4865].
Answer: 0.31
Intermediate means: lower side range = 24.7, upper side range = 30.6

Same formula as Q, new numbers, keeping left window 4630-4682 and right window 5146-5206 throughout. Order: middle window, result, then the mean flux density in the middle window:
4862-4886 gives 0.08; 26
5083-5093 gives -0.05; 34.6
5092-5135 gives 0.05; 32.3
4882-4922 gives -0.01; 28.8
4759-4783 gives 0.08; 23.6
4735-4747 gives 0.08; 23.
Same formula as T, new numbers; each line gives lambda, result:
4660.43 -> 22.47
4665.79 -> 24.23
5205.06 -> 36.78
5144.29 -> 38.75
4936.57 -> 24.78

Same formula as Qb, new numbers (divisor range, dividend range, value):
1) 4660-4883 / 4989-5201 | 1.40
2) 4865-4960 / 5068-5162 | 1.22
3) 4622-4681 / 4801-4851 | 1.08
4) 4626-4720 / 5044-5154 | 1.48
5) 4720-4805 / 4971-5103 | 1.33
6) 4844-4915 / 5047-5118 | 1.34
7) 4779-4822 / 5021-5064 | 1.28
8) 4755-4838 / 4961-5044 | 1.22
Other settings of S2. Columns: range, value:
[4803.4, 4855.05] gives 31.5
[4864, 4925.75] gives 35.08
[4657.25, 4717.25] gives 29.06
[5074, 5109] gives 39.55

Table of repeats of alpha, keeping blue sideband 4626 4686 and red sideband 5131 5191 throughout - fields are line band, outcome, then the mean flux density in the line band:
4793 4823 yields 0.04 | 25.1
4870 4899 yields 0.04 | 27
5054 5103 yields -0.04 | 34.3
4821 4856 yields 0.19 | 22.6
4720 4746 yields 0.02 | 23.8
